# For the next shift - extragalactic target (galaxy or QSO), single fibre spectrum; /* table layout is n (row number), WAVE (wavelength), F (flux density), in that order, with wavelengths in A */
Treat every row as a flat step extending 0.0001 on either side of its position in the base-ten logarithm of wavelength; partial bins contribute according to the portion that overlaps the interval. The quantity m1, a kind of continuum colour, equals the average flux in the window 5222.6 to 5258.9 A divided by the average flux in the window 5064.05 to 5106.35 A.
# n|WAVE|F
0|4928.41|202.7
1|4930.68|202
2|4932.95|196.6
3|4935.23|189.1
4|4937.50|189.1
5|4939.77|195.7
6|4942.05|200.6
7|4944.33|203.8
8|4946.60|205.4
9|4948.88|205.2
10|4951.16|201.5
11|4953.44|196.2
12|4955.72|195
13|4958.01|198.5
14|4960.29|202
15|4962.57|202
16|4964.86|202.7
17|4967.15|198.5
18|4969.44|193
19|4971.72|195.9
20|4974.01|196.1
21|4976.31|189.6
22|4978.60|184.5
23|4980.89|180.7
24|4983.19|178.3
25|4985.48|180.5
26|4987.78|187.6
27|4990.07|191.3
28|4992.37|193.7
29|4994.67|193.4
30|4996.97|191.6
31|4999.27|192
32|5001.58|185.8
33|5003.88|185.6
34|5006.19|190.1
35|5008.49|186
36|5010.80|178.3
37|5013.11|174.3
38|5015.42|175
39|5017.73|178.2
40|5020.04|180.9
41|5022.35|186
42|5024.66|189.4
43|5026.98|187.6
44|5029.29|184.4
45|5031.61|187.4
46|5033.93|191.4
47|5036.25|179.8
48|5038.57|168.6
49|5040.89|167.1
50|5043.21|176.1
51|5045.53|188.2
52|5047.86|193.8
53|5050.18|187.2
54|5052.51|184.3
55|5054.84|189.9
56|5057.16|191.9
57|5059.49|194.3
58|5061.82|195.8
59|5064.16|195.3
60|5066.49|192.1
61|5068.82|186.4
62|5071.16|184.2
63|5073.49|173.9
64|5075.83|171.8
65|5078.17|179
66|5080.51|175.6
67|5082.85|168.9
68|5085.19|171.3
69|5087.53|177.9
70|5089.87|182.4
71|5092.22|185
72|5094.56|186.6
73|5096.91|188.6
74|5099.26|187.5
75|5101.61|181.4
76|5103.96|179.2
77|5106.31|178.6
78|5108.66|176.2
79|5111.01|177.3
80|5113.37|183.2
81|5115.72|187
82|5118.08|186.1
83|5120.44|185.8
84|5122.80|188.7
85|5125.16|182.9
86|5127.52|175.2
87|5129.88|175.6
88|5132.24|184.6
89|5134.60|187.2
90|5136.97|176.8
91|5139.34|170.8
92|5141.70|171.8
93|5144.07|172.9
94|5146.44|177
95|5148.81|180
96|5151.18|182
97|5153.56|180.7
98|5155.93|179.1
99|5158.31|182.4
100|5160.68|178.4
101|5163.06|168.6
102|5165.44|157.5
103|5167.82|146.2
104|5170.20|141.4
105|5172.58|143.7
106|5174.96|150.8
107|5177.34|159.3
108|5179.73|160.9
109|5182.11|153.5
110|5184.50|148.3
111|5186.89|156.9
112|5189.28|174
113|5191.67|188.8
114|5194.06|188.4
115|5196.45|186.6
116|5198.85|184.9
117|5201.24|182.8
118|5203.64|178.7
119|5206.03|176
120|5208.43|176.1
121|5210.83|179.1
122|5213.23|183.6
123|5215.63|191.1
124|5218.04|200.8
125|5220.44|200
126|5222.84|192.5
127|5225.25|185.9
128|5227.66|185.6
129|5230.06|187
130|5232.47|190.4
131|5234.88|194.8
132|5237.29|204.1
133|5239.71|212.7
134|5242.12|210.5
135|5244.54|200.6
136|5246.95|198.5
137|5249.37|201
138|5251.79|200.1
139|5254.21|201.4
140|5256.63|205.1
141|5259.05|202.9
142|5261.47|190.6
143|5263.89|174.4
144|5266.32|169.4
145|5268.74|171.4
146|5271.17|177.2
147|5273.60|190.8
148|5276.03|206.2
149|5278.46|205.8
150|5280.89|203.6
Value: 1.1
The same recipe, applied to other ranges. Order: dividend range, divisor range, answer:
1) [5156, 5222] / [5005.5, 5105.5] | 0.94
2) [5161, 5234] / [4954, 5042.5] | 0.93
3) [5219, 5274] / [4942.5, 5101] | 1.03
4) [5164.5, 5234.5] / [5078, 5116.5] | 0.97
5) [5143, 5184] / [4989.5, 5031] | 0.89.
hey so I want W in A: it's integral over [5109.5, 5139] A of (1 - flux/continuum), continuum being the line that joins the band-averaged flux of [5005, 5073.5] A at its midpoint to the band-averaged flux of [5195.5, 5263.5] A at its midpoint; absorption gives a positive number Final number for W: 1.0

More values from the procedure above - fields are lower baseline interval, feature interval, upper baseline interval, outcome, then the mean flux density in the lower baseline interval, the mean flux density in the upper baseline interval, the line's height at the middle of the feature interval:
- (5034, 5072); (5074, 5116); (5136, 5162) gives 0.6 A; 186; 177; 182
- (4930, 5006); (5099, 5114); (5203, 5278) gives 1.0 A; 194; 192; 193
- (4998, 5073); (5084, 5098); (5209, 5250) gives 0.4 A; 185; 195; 188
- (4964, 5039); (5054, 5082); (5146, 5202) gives -0.9 A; 187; 169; 180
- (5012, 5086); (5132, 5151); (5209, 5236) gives 0.9 A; 183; 190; 187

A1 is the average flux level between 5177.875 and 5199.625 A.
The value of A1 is 171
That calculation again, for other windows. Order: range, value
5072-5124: 181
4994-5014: 186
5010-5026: 180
